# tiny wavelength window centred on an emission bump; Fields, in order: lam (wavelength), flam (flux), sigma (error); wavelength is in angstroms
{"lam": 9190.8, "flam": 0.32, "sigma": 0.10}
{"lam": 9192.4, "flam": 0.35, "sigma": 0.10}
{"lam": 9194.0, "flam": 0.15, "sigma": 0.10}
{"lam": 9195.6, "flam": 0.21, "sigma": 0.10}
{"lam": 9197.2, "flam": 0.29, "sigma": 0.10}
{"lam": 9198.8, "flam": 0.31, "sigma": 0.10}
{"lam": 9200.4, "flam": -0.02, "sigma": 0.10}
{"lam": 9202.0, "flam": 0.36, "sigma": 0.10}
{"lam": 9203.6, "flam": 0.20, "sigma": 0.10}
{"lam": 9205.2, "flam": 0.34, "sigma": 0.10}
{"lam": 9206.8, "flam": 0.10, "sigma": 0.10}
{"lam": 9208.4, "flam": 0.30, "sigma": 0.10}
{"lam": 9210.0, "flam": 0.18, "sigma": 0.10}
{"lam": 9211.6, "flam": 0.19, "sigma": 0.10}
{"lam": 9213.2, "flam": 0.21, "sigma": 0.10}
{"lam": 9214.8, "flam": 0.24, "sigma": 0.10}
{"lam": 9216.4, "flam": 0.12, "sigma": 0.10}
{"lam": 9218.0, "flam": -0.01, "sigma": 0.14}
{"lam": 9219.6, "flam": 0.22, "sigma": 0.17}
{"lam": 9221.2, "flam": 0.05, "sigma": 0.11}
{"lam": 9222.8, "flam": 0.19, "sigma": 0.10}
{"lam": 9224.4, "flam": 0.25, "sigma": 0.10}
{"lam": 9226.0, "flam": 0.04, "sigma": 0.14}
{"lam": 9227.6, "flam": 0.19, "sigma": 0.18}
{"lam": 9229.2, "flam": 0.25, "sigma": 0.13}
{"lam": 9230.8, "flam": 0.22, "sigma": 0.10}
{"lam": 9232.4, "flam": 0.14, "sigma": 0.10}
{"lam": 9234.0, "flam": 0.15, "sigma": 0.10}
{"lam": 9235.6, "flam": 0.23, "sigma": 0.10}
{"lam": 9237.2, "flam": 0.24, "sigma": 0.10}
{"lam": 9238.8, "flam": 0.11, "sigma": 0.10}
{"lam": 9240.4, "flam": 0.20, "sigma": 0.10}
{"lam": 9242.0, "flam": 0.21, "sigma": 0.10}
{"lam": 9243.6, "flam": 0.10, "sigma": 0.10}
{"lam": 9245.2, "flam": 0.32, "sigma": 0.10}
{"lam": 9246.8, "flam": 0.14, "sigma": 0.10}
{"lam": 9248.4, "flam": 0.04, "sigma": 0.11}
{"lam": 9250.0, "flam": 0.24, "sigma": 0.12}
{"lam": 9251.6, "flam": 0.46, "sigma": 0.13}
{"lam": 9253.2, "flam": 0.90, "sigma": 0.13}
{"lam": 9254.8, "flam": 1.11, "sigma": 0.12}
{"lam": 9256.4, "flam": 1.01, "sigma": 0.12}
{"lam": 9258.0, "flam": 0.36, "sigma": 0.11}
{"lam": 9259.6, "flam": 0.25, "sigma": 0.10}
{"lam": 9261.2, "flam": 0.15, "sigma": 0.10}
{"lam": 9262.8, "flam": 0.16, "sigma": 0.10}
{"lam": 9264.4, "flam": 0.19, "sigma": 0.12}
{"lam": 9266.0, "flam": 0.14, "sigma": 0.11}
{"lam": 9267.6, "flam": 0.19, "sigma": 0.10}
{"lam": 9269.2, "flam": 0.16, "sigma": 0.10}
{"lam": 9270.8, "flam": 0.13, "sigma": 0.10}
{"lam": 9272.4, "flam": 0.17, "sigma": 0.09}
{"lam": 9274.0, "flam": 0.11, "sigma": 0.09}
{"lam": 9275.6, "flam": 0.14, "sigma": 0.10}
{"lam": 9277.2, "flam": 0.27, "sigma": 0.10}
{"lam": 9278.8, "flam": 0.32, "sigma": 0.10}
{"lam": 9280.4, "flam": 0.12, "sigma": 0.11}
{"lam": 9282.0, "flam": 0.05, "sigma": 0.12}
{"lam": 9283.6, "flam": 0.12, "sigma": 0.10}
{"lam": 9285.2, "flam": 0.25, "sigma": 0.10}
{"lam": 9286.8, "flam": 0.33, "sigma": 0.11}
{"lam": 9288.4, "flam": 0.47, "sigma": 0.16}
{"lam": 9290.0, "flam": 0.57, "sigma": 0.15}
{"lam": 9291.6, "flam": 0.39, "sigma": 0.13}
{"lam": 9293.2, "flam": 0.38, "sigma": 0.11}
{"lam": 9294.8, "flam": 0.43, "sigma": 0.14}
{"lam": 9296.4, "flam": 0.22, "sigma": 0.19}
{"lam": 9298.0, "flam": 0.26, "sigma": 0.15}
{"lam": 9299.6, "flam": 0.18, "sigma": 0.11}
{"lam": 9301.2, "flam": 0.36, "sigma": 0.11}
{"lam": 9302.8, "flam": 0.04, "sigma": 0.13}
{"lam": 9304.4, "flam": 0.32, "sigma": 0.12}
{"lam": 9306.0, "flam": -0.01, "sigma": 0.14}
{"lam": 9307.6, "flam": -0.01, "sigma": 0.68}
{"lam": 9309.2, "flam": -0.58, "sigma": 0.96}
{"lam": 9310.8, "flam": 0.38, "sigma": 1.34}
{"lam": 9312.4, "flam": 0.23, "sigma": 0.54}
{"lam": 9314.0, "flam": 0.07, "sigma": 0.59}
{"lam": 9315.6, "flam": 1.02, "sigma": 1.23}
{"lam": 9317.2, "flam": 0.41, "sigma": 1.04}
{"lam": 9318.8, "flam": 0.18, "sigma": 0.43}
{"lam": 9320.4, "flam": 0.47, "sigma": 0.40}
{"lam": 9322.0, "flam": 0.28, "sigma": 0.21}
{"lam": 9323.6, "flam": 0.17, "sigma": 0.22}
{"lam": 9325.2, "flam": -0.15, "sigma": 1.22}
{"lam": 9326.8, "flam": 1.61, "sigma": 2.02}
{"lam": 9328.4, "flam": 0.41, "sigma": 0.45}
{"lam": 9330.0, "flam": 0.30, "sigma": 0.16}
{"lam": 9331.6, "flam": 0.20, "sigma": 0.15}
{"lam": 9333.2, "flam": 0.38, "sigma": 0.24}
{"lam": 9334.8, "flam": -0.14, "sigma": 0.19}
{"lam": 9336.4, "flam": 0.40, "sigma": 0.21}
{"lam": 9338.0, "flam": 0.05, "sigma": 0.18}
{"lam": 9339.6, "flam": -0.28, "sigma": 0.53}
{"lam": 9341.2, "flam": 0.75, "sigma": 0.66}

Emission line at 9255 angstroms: H-gamma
